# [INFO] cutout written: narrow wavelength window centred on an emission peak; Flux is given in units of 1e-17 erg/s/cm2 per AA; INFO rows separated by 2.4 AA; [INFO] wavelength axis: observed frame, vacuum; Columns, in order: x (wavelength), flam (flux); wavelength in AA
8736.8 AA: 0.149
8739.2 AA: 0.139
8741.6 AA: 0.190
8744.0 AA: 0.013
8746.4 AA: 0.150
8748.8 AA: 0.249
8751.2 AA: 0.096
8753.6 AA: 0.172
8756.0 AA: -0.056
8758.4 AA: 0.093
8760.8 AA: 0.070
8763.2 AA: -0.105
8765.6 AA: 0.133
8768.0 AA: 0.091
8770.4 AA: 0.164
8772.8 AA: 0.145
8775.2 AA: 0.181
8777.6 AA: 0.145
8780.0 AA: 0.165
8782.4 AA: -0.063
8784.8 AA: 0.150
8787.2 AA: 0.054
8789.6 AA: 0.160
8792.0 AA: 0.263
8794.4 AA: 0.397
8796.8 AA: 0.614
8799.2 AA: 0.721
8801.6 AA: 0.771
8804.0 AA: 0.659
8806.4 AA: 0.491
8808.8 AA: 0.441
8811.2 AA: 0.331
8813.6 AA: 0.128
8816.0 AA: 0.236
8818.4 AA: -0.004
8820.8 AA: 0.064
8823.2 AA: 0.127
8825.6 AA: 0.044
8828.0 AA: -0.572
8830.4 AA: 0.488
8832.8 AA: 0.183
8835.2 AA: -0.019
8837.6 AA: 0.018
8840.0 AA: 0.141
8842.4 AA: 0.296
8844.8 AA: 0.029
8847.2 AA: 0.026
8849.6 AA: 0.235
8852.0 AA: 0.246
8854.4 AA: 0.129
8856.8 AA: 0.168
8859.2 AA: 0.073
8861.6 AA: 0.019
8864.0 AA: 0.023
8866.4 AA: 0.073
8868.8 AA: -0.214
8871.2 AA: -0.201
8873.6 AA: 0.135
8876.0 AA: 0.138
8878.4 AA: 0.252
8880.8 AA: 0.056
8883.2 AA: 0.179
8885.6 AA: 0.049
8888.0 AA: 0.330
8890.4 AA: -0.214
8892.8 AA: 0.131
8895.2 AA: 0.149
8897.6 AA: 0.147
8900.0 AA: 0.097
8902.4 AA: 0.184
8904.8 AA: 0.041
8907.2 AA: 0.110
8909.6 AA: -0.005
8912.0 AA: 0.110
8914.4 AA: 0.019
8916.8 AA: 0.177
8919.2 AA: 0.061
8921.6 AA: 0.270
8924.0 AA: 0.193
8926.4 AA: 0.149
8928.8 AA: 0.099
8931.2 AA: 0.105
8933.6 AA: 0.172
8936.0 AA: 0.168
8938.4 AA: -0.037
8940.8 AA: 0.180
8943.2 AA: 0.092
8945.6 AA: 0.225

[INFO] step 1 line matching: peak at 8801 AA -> [O II]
